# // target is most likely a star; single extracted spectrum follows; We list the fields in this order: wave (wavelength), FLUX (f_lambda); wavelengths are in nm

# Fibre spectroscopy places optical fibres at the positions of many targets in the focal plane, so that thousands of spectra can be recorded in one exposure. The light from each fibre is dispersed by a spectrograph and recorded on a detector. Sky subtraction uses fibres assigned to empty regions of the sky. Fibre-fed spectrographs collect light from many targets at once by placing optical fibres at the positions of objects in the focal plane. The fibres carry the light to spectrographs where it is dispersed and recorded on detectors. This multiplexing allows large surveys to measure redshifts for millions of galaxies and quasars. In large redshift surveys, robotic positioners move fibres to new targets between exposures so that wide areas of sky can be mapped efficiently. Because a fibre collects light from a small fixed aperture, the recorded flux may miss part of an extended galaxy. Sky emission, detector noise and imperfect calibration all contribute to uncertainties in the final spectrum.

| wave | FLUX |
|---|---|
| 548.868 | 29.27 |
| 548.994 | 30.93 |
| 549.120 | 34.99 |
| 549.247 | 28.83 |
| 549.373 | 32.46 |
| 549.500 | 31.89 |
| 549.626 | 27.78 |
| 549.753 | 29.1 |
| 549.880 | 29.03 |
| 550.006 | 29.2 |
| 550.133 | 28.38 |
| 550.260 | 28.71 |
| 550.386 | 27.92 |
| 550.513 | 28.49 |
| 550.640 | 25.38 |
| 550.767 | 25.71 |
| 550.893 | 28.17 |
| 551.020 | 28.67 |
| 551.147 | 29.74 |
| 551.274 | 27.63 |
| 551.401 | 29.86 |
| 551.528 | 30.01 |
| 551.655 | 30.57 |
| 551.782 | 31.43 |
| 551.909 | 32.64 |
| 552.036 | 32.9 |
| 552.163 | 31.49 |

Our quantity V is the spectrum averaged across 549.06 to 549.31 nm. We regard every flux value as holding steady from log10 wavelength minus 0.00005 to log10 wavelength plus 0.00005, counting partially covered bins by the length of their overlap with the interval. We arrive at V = 31.8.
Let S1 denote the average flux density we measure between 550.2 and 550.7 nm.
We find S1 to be 27.6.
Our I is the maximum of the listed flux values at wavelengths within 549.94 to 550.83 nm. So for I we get 29.2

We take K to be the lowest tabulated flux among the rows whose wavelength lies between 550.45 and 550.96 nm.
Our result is 25.38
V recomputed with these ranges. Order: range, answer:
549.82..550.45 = 28.7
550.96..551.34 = 28.7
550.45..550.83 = 26.5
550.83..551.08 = 28.4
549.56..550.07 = 28.8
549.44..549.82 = 29.5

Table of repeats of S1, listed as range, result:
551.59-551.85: 31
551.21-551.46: 28.7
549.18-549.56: 31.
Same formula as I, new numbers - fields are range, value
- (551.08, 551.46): 29.86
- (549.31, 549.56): 32.46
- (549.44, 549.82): 31.89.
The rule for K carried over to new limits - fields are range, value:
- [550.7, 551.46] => 25.71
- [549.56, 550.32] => 27.78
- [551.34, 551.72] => 29.86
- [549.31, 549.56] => 31.89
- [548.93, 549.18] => 30.93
